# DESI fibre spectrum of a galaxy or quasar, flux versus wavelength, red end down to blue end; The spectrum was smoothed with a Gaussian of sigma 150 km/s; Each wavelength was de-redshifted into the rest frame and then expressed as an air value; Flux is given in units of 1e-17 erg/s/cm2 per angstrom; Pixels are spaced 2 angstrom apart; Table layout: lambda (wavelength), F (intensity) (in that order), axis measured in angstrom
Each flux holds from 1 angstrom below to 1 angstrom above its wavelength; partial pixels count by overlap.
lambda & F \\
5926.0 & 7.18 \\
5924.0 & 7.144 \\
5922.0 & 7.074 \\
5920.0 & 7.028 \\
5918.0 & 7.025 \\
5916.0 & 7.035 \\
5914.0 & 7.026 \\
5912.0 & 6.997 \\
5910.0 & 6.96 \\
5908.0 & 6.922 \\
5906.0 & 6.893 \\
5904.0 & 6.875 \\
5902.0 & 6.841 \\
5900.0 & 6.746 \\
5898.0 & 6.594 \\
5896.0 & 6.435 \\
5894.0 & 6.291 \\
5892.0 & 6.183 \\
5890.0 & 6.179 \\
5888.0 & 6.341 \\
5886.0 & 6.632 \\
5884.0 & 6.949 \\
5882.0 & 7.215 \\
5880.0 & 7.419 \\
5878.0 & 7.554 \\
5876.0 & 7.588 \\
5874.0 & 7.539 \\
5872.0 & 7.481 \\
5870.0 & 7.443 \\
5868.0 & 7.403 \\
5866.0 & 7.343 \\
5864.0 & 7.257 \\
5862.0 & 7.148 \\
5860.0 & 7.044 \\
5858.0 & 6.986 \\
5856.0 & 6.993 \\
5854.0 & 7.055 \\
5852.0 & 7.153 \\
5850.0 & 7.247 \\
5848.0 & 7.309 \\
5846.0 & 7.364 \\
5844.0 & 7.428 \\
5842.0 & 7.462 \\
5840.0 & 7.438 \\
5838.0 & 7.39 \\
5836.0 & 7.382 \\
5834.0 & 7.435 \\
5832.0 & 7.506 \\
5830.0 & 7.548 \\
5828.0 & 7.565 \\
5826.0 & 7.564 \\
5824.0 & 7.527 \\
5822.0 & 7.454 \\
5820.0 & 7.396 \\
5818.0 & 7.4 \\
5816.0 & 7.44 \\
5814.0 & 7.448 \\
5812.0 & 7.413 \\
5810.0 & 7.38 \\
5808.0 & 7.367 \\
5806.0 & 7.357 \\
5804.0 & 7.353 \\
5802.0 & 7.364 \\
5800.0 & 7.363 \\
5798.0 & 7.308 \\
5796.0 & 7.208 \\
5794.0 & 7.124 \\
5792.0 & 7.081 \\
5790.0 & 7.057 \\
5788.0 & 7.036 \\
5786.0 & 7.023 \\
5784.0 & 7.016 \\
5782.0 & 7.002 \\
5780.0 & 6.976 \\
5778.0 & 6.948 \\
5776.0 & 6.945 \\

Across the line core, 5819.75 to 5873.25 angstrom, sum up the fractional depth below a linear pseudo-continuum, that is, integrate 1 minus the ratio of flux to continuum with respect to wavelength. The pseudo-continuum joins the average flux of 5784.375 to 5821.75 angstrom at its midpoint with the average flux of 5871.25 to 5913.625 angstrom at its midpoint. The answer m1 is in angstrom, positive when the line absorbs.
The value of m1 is -1.9 angstrom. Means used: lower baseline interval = 7.28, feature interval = 7.35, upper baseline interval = 6.89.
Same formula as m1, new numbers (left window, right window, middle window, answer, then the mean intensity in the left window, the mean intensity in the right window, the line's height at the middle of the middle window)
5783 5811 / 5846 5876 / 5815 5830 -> -0.52 angstrom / 7.22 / 7.26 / 7.23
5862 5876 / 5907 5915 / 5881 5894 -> 1.18 angstrom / 7.4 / 6.98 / 7.22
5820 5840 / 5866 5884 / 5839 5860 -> 0.62 angstrom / 7.48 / 7.42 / 7.45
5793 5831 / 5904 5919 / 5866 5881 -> -0.72 angstrom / 7.4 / 6.97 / 7.14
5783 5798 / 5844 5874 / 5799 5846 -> -1.75 angstrom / 7.09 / 7.25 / 7.17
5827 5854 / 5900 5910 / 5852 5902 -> 0.77 angstrom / 7.39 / 6.88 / 7.1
